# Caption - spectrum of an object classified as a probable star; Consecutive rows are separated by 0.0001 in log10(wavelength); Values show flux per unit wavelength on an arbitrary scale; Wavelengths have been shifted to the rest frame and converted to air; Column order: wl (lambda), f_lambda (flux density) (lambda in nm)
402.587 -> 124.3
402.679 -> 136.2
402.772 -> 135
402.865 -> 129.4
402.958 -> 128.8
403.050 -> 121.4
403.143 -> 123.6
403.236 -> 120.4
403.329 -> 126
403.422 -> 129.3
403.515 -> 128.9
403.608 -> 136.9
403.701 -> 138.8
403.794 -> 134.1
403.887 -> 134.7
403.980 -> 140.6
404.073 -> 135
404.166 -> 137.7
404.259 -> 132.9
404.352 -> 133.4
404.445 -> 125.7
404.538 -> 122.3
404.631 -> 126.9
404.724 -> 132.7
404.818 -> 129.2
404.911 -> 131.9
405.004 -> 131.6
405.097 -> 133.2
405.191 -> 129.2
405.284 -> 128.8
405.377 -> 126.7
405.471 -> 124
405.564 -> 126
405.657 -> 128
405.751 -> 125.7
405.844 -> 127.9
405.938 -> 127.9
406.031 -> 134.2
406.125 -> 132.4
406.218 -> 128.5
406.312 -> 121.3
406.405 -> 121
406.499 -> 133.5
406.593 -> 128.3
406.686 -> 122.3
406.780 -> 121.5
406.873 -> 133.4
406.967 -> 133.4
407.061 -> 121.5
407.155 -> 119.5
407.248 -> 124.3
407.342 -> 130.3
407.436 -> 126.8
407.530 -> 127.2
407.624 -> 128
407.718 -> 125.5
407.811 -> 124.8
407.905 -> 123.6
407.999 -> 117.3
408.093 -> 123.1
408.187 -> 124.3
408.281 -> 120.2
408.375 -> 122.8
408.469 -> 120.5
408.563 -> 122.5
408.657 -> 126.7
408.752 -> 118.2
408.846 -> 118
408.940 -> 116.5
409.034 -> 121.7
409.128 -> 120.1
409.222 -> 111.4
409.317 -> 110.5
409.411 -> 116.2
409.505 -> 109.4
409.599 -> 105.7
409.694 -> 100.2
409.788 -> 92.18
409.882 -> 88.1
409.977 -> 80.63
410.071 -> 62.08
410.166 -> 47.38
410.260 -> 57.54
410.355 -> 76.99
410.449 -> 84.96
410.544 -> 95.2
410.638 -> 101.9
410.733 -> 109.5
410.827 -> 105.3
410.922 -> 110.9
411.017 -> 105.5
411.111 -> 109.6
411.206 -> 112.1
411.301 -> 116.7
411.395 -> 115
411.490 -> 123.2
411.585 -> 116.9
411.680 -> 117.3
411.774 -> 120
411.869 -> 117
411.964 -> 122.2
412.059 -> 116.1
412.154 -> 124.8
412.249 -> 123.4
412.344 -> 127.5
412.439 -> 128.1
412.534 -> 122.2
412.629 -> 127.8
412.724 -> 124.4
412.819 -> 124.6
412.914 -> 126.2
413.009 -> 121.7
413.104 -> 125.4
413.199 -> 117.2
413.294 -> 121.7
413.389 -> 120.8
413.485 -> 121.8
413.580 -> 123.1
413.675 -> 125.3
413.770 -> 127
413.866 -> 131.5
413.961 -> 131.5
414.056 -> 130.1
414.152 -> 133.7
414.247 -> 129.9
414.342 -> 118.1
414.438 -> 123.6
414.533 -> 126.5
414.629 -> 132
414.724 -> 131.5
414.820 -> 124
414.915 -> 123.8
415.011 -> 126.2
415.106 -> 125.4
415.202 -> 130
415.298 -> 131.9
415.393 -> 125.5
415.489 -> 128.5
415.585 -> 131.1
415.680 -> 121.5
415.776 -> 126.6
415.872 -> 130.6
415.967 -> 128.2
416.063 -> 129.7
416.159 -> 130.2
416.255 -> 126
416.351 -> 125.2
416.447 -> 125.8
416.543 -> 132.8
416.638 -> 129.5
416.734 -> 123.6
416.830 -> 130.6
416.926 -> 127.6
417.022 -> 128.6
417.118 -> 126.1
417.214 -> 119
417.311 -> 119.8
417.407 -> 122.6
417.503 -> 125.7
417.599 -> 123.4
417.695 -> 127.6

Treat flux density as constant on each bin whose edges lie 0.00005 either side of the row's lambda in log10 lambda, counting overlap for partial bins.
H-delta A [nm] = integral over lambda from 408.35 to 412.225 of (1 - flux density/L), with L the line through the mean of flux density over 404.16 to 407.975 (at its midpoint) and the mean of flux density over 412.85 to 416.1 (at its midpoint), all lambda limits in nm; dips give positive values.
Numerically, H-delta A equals 0.626 nm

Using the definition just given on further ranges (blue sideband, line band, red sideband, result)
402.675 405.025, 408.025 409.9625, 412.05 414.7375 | 0.21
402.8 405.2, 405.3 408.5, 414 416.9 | 0.10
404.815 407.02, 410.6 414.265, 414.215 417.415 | 0.19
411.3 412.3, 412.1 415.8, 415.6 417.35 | -0.10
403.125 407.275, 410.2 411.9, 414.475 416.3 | 0.31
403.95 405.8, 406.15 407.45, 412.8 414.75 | 0.03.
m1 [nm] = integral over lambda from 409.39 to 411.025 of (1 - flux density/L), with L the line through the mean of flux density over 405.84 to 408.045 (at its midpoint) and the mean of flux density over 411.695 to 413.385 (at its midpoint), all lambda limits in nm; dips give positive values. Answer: 0.44 nm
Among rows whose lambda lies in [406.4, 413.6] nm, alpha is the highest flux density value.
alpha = 133.5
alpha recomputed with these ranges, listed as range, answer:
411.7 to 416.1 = 133.7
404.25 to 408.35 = 134.2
